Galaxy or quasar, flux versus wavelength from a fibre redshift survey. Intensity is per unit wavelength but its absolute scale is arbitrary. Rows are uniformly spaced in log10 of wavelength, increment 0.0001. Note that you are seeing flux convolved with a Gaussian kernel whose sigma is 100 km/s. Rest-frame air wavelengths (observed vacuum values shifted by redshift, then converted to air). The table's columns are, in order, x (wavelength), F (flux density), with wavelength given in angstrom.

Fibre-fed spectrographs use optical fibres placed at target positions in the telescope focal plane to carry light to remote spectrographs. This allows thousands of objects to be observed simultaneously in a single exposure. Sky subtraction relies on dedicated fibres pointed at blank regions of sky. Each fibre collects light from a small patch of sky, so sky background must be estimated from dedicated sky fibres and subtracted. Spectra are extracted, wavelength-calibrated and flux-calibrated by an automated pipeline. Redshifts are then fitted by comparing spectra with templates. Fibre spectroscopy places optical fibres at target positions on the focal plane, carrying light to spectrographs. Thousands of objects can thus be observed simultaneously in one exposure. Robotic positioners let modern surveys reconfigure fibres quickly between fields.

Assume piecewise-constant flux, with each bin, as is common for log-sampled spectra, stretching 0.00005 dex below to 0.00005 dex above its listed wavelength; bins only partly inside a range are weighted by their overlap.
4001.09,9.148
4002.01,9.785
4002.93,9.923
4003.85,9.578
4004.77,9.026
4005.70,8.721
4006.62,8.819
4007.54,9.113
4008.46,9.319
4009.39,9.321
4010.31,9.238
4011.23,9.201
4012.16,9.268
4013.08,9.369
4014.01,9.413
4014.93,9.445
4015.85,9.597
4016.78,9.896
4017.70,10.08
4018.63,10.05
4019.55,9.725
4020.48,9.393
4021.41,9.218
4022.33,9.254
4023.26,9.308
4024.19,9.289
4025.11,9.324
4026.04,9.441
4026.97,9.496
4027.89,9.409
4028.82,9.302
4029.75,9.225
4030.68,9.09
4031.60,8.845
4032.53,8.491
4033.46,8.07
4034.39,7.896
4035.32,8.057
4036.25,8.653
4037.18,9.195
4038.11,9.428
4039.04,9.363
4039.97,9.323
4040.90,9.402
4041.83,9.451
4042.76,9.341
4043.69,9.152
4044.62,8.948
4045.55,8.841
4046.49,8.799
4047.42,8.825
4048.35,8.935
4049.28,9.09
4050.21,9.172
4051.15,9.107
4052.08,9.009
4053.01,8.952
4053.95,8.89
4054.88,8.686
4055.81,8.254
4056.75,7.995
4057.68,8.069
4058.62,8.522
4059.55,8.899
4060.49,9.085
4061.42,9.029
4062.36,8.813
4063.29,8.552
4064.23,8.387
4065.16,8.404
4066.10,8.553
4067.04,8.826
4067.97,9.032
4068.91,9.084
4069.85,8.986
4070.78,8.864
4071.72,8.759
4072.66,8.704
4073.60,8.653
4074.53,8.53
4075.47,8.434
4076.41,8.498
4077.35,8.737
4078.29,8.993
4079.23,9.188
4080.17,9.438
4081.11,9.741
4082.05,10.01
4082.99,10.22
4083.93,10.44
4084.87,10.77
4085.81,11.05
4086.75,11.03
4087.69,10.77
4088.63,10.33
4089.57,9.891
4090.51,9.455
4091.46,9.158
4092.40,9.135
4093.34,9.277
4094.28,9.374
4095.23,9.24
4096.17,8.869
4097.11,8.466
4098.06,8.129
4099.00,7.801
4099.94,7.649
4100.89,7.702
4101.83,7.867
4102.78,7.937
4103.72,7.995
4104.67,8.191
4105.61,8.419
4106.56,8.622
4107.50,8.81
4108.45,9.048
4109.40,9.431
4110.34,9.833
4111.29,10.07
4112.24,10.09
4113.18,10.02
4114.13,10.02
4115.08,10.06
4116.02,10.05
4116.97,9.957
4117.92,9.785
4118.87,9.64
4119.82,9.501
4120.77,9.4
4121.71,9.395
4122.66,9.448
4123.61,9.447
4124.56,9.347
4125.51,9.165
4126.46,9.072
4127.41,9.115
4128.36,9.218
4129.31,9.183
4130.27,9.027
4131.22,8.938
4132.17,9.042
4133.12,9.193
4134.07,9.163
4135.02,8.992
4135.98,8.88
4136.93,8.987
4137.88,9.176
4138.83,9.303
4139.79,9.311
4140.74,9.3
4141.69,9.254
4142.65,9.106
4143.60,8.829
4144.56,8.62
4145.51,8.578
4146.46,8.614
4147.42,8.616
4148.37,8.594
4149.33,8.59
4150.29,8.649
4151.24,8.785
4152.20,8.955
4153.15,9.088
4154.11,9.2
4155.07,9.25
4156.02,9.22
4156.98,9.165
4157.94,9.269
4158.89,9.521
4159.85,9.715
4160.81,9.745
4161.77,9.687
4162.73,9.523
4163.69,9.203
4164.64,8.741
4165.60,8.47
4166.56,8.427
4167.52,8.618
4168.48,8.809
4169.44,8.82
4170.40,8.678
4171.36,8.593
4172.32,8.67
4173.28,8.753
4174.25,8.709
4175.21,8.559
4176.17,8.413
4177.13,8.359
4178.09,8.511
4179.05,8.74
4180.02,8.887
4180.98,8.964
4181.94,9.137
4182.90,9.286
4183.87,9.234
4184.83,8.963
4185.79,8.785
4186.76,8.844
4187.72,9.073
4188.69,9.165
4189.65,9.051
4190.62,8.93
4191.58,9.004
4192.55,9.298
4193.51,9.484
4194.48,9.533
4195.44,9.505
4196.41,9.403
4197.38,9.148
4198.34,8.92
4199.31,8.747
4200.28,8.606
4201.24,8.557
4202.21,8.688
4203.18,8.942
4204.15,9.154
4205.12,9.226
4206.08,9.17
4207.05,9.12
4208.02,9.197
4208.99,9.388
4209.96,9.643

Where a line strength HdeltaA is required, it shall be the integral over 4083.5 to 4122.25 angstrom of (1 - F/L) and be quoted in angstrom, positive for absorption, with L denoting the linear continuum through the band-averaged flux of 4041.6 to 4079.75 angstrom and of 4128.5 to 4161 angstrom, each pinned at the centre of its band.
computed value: -1.8 angstrom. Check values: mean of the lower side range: 8.8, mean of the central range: 9.33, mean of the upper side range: 9.05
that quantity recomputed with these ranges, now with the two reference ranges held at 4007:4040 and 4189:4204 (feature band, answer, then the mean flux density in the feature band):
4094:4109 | 1.3 angstrom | 8.37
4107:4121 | -0.9 angstrom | 9.72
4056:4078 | 1.2 angstrom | 8.67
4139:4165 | 0.0 angstrom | 9.08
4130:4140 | 0.0 angstrom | 9.09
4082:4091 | -1.2 angstrom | 10.4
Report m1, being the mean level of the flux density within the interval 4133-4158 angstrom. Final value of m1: 8.98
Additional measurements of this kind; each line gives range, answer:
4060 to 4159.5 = 9.14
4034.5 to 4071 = 8.86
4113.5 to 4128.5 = 9.55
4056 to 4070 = 8.66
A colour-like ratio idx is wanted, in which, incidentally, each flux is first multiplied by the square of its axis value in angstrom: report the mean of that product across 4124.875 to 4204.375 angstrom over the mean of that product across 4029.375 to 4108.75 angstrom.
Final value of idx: 1.05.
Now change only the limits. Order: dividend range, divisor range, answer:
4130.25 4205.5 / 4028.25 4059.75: 1.08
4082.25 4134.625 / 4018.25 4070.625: 1.07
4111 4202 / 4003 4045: 1.05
